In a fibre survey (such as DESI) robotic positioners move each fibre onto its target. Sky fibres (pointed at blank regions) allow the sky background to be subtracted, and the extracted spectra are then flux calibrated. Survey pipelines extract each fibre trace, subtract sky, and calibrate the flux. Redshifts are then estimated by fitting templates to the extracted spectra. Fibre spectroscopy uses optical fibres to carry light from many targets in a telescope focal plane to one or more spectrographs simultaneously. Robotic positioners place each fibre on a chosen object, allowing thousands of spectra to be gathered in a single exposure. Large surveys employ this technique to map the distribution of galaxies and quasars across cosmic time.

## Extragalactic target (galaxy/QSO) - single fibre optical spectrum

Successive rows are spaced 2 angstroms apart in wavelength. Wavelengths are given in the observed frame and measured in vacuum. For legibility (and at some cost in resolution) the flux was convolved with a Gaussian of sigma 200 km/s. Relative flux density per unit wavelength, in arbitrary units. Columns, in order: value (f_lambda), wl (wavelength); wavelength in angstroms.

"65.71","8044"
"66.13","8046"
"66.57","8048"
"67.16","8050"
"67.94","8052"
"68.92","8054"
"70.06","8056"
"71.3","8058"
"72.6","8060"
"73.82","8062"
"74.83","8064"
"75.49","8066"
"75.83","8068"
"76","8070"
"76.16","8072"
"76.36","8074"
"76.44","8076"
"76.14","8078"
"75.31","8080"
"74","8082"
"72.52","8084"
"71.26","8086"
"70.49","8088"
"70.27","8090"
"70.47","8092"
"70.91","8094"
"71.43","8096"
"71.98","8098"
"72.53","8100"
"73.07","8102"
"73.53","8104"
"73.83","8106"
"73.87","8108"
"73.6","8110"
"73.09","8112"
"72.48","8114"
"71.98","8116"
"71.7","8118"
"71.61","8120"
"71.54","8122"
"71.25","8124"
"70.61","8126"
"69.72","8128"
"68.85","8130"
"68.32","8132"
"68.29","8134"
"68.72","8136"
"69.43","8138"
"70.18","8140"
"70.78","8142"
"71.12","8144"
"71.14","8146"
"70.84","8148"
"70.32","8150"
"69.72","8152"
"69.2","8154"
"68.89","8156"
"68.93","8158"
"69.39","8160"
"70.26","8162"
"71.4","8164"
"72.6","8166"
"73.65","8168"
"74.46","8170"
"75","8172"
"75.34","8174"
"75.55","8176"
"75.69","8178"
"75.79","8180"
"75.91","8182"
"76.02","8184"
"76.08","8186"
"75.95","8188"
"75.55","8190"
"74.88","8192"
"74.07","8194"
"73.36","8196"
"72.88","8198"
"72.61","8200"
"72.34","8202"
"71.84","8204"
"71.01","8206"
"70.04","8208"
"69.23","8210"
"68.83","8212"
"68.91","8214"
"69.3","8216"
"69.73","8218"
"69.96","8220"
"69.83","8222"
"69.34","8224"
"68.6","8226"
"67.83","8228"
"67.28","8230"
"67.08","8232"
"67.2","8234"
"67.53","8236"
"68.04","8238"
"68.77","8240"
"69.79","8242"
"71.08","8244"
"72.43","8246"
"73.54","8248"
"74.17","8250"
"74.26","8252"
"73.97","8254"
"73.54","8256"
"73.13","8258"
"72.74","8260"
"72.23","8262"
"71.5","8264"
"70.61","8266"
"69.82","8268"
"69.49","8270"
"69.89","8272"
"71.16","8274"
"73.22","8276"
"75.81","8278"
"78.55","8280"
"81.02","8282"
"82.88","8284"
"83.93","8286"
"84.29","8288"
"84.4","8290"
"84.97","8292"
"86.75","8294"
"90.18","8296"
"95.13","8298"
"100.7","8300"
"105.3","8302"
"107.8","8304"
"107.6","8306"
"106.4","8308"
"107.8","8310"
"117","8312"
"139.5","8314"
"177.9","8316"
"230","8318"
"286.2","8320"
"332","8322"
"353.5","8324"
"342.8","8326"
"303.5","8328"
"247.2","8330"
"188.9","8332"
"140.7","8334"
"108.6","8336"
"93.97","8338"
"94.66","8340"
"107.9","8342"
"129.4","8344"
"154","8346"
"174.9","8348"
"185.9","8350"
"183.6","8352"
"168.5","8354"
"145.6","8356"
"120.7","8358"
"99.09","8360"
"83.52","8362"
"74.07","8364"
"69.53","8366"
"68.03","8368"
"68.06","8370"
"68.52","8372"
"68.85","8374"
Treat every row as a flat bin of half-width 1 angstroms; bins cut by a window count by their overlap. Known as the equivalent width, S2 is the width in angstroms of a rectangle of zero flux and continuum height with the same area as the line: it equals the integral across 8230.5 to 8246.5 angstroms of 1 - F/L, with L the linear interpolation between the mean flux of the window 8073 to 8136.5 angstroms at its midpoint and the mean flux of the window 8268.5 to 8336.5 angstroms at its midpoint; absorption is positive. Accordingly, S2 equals 6.7 angstroms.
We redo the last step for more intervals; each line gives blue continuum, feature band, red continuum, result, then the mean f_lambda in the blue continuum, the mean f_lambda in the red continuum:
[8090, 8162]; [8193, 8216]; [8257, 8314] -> 2.13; 70.9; 86.5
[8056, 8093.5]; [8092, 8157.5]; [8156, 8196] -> 2.43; 73.7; 73.9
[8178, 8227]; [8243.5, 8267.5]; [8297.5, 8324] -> 9.03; 72.2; 163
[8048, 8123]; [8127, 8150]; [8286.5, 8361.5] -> 5.36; 72.6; 155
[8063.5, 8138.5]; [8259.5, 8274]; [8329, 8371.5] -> 5.12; 72.5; 128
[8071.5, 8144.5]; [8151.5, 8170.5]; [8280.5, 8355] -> 4.44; 72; 153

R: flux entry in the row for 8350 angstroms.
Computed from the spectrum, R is 185.9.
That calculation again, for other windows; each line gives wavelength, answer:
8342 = 107.9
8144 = 71.12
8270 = 69.49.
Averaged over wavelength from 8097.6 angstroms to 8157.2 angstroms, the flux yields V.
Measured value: 71.1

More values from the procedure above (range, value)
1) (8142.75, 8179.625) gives 71.9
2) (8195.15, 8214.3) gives 71.2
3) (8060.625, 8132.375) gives 72.9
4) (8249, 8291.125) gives 75.3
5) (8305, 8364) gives 172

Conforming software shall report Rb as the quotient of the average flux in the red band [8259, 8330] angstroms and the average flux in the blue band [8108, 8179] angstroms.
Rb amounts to 1.82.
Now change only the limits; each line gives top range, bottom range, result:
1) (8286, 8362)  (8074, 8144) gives 2.15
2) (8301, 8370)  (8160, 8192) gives 2.14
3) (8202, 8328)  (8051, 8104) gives 1.38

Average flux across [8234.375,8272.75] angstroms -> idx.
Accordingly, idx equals 71.3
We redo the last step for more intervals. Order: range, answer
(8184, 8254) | 71.1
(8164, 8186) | 74.9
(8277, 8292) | 81.8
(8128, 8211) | 72.1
